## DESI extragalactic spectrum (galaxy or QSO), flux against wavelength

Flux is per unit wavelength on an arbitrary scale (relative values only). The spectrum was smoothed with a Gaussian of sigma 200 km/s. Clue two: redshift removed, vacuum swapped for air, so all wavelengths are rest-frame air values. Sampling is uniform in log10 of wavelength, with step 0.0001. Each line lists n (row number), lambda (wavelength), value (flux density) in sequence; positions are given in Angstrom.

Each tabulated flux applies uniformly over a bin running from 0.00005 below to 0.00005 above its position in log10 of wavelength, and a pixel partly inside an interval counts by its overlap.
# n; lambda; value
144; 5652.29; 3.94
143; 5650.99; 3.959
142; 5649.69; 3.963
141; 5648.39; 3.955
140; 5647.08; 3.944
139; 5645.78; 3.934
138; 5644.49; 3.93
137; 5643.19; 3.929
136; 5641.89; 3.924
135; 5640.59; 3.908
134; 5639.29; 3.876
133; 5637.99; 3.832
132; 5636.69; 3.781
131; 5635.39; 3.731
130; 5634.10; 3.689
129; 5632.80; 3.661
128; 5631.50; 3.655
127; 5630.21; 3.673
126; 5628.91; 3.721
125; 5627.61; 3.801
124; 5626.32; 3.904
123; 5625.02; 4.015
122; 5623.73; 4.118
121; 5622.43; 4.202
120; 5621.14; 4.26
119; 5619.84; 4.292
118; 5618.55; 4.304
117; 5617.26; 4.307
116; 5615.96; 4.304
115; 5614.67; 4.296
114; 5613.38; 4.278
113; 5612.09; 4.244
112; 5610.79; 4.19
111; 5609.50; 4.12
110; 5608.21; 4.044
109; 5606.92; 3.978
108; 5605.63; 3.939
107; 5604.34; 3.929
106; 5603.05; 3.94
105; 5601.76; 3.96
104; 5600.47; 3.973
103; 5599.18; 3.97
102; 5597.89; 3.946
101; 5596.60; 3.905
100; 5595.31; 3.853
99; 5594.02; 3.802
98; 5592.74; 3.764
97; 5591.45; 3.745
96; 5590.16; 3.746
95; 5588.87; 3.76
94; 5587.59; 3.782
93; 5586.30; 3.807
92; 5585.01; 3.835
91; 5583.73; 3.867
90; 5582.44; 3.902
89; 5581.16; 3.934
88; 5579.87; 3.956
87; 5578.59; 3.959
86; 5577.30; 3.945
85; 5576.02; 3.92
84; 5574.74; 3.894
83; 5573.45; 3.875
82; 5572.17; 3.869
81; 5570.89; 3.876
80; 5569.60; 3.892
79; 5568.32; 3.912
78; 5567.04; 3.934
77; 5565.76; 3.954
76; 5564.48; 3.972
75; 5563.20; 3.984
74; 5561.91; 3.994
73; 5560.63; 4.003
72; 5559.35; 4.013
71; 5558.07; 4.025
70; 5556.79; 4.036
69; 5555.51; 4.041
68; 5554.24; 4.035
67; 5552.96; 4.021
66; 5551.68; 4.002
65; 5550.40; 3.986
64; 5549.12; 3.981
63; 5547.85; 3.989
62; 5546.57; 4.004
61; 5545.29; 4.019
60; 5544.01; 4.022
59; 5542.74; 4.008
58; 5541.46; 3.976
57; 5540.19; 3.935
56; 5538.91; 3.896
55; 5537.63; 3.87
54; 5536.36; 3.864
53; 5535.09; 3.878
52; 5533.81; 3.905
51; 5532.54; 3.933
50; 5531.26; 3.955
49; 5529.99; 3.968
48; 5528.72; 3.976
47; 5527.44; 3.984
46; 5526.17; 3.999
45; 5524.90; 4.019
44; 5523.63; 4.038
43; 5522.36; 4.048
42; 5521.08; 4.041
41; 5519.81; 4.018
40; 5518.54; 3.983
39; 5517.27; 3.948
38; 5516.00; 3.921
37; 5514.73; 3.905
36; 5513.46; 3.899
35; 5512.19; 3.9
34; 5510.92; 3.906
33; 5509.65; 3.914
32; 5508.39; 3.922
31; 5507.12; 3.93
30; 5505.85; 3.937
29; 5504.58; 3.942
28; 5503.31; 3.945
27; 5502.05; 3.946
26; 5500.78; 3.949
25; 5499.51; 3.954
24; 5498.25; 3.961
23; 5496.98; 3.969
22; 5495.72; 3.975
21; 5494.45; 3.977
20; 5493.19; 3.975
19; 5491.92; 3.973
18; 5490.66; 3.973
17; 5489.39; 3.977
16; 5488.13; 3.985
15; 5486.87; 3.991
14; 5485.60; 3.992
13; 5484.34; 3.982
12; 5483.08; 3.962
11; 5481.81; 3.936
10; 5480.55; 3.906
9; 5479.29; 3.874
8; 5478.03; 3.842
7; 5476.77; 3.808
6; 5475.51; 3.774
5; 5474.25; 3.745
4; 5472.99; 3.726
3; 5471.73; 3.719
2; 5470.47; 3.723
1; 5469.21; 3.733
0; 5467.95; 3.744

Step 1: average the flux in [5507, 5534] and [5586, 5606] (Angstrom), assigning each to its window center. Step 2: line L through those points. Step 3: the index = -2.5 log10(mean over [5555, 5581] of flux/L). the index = -0.01 mag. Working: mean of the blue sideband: 3.96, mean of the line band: 3.95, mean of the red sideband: 3.86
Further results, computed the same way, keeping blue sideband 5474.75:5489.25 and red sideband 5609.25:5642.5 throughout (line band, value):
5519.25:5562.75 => -0.01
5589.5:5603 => 0.03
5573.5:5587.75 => 0.02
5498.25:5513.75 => 0.00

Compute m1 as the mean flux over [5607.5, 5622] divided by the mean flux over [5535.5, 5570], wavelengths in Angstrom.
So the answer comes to 1.07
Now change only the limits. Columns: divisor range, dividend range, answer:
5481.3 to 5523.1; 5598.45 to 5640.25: 1.01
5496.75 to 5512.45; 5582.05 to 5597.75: 0.97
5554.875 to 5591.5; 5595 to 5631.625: 1.03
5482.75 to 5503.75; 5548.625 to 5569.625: 1.00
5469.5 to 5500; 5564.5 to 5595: 0.99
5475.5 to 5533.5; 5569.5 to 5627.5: 1.01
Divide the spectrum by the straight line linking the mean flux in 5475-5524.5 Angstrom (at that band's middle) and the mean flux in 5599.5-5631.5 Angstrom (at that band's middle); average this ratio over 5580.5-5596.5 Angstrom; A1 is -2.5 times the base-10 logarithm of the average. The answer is 0.06 mag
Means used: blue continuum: 3.95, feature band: 3.82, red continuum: 4.07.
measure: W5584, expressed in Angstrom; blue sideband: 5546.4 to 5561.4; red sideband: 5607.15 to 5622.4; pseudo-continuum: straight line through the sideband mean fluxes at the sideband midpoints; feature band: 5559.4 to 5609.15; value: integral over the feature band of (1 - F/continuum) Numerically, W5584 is 2.6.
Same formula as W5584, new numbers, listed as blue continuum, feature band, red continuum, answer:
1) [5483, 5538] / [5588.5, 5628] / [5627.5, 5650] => -1.80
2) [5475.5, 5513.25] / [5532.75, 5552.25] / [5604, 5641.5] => 0.04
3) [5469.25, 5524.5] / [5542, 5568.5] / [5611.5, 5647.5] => -0.32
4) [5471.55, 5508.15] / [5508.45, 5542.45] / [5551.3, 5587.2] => -0.16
